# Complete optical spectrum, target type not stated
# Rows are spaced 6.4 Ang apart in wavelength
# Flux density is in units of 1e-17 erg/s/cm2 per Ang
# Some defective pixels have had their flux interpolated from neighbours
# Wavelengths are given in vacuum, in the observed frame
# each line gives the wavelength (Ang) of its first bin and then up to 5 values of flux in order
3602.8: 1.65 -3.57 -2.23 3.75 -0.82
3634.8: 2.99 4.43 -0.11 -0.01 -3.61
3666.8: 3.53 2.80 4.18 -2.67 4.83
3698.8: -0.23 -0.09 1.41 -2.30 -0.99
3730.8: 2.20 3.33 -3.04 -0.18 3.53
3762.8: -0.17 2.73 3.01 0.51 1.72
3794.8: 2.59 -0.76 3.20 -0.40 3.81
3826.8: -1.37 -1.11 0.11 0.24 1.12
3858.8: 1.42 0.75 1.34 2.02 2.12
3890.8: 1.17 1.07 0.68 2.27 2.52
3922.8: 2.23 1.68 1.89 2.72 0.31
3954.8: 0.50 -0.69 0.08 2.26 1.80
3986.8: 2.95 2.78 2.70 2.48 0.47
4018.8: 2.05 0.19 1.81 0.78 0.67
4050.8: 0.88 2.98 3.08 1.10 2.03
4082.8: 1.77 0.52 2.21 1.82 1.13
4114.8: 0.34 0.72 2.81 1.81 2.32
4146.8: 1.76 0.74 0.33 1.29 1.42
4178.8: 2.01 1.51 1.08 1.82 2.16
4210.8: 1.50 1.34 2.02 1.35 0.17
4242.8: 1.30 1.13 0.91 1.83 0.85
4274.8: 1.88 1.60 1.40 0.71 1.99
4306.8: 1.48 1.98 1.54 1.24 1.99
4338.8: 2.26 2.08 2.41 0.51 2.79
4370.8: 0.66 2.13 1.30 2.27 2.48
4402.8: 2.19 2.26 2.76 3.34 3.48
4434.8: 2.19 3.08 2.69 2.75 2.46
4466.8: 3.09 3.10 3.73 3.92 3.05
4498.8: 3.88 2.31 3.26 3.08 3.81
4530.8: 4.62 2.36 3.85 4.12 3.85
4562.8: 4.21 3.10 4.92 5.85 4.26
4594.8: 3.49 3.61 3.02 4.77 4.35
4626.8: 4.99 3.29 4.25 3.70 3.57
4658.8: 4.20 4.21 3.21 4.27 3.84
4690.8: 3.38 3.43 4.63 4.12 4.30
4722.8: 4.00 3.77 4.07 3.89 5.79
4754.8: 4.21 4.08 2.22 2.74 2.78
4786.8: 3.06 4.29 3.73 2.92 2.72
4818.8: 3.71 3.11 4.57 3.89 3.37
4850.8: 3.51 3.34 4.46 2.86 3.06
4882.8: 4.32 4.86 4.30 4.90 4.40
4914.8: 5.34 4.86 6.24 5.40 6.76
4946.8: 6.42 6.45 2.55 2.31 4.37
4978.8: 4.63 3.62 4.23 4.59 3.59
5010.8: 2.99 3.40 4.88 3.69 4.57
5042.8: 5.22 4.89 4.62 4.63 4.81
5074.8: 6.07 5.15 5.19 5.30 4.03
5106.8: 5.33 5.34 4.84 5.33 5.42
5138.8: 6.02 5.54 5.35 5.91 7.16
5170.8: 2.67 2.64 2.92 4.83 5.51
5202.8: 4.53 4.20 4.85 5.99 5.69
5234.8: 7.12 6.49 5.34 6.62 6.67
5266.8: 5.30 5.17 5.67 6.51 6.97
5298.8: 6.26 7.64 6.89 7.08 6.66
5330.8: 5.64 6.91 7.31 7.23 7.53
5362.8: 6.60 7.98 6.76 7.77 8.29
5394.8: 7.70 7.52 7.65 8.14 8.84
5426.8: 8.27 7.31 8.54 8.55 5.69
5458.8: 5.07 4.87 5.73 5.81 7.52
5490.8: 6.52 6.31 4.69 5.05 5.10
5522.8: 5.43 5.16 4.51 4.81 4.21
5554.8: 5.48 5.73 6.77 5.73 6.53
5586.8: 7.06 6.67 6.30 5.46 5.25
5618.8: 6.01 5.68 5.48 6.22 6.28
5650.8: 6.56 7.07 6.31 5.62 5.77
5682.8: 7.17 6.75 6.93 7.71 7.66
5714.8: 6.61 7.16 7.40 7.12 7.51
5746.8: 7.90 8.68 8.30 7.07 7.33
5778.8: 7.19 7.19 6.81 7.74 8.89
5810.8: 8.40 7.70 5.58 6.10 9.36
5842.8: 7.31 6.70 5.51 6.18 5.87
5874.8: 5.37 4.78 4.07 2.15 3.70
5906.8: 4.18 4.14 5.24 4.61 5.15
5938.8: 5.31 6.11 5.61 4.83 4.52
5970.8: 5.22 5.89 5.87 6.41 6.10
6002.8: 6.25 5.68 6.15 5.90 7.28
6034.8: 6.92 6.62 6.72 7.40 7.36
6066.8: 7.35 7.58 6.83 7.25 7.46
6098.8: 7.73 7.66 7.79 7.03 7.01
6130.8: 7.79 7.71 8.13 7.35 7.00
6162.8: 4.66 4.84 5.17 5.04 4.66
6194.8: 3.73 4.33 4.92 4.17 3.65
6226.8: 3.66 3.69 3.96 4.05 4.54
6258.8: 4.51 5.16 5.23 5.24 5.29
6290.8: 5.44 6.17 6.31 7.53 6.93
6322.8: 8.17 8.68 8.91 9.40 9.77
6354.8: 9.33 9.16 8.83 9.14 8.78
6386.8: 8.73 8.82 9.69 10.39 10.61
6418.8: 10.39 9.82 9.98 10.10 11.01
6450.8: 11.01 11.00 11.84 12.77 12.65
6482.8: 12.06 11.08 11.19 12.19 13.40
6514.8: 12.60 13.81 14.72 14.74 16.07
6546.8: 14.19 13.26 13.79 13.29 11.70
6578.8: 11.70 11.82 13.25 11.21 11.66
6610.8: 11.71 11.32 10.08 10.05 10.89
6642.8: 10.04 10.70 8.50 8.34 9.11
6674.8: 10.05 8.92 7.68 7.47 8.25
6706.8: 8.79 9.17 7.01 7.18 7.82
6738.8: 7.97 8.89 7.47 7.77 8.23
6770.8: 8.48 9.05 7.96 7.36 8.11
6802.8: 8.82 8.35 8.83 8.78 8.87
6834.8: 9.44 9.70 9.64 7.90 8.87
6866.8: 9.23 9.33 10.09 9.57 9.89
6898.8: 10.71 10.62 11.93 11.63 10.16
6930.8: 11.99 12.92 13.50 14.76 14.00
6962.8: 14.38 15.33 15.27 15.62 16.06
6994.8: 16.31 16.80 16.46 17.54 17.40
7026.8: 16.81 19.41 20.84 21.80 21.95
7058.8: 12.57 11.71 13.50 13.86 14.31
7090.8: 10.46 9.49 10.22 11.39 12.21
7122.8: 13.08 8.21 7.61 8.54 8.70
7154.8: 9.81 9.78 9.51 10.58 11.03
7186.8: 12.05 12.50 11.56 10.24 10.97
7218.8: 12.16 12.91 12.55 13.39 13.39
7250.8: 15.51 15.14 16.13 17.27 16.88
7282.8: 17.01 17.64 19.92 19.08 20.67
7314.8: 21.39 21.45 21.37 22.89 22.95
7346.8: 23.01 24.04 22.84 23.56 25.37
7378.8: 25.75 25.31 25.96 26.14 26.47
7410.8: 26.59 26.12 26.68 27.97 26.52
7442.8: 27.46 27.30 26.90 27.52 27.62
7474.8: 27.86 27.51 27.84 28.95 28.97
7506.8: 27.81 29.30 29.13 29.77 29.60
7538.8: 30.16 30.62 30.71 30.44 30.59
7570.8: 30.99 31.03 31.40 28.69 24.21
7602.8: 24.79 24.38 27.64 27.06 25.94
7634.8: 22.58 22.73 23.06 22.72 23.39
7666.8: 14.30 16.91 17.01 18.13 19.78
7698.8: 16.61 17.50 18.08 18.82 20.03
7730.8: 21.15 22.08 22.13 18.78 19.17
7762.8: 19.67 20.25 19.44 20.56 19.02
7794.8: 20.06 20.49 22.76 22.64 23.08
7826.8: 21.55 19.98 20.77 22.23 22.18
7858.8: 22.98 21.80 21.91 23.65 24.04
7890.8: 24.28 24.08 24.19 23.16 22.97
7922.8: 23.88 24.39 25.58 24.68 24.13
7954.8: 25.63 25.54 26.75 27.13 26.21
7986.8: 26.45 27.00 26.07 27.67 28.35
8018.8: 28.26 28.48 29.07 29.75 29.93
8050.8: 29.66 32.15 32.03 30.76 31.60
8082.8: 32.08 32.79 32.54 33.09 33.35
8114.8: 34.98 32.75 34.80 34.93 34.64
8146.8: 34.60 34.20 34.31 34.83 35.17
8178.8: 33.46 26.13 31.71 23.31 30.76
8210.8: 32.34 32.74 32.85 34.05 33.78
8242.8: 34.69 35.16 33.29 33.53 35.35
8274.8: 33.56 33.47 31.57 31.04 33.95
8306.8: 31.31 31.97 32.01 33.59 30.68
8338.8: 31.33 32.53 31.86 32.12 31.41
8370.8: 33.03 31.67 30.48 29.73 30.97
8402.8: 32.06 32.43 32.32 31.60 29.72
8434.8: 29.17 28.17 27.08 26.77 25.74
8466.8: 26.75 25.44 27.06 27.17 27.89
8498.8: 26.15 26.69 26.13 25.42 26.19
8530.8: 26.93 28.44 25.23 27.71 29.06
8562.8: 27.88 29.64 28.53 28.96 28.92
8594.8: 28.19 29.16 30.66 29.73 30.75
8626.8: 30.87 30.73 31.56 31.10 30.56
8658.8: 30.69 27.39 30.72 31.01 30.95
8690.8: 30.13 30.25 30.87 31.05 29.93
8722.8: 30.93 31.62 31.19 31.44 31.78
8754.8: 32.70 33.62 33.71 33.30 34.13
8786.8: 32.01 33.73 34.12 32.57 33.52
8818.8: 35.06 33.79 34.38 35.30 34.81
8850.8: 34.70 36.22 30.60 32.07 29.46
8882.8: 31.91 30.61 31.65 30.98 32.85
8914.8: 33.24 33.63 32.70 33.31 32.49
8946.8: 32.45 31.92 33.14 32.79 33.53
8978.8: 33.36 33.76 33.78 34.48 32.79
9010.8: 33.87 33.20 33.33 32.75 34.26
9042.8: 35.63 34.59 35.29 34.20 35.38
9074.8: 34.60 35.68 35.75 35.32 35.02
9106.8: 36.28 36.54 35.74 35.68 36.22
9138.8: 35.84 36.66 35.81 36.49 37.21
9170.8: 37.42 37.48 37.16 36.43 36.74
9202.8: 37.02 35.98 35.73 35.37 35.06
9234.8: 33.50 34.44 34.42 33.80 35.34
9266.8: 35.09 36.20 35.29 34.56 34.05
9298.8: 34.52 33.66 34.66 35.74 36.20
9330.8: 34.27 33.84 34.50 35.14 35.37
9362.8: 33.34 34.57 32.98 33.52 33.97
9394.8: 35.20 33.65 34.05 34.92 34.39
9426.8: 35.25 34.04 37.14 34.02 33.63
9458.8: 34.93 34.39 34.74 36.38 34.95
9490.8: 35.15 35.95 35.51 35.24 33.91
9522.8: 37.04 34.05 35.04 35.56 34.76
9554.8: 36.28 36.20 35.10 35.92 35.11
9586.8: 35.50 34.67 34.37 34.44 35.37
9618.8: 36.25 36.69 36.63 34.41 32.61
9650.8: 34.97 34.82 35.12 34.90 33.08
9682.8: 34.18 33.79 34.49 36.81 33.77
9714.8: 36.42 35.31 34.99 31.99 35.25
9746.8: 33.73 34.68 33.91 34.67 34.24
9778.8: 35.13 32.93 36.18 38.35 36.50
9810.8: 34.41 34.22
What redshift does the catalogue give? 0.000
